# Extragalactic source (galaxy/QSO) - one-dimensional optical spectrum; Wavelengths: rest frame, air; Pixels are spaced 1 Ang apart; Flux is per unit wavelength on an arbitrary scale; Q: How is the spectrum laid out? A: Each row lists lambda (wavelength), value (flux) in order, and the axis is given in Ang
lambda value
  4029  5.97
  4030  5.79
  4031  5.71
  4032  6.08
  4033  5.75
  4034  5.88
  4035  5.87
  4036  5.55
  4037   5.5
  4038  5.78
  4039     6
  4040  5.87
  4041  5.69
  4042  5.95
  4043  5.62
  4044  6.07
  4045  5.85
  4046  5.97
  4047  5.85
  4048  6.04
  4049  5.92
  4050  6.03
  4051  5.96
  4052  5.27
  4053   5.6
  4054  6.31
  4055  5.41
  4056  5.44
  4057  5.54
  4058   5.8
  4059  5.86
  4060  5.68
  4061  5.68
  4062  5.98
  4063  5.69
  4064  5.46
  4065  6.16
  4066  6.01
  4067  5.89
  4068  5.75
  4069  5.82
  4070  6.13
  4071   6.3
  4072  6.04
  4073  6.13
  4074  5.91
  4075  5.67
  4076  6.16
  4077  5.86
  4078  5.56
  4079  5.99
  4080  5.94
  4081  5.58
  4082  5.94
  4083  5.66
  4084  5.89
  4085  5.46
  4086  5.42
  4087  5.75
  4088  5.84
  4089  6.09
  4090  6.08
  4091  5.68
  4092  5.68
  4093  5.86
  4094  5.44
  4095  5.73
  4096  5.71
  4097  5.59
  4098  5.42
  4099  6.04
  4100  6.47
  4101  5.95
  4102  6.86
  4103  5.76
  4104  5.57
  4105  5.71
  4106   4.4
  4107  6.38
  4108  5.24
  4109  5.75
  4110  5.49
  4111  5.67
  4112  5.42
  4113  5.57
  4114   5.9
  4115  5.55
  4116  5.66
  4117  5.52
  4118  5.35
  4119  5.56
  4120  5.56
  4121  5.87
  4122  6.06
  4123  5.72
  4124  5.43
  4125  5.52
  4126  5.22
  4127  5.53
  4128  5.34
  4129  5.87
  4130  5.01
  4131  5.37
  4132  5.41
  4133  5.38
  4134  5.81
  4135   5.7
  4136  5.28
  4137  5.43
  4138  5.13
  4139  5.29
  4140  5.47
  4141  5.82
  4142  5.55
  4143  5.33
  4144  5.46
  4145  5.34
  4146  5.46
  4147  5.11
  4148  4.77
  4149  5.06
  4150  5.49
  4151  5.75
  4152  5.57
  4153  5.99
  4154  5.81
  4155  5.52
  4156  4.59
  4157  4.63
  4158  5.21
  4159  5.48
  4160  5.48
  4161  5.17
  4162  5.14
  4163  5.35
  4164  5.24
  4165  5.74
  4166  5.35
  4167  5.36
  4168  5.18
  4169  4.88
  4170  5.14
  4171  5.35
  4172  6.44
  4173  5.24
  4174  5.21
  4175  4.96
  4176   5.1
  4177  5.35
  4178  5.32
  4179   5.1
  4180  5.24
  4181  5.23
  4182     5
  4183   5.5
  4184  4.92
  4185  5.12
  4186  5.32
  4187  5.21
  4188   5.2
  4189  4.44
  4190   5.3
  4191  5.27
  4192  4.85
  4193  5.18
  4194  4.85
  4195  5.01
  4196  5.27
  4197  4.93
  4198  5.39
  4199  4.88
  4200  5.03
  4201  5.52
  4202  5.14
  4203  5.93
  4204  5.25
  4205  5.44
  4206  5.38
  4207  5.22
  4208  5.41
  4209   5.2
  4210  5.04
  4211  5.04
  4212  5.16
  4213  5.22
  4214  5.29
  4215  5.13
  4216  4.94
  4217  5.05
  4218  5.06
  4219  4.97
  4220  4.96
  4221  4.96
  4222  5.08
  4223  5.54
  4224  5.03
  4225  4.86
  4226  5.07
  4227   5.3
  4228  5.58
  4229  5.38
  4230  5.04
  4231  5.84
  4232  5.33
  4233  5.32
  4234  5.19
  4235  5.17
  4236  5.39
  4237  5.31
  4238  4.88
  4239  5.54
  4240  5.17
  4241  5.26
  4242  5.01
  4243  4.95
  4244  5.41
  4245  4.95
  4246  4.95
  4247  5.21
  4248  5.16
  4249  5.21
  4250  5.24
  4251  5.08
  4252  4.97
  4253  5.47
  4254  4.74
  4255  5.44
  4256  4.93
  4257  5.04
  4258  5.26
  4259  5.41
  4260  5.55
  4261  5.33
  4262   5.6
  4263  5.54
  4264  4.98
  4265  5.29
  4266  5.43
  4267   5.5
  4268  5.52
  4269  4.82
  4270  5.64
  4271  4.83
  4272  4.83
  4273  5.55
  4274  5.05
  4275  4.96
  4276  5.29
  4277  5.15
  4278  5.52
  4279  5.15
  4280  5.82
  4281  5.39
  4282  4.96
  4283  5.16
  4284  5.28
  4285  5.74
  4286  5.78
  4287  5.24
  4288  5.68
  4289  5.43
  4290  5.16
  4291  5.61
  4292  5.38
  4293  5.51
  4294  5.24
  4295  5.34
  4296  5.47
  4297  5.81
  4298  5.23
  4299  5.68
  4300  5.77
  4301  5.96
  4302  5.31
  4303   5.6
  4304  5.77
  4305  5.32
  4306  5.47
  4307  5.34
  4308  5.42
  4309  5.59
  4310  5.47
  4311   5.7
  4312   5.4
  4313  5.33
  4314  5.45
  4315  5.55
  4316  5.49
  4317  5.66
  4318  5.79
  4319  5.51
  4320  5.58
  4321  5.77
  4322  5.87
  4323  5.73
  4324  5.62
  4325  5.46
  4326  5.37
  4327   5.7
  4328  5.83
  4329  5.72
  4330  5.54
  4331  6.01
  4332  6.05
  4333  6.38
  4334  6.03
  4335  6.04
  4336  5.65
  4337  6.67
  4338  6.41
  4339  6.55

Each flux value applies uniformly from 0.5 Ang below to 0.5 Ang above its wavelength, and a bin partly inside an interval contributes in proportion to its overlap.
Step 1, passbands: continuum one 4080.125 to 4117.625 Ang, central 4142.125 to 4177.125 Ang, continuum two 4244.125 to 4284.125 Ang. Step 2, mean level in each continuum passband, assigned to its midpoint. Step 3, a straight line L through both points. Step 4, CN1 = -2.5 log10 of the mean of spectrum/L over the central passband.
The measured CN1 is 0.04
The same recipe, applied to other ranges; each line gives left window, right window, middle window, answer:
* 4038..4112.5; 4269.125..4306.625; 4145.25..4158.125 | 0.07 mag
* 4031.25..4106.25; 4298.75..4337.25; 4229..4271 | 0.09 mag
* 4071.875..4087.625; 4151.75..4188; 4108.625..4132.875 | 0.00 mag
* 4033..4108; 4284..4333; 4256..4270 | 0.06 mag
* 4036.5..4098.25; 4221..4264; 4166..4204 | 0.04 mag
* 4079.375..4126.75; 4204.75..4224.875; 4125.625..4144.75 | 0.02 mag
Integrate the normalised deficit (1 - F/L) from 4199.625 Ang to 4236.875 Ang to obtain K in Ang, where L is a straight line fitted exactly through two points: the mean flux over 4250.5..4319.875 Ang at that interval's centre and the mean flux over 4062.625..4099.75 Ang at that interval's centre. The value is 2.03 Ang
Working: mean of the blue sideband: 5.82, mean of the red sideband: 5.39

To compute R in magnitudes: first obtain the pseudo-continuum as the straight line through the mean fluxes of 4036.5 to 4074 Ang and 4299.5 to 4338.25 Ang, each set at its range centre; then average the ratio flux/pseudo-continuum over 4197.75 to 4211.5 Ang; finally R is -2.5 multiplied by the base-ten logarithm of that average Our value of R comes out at 0.10 mag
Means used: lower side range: 5.84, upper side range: 5.7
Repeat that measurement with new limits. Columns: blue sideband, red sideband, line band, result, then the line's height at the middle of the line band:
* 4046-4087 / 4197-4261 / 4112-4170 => 0.02 mag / 5.54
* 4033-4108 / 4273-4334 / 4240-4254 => 0.09 mag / 5.6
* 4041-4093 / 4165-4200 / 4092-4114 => -0.02 mag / 5.63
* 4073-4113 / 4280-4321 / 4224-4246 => 0.07 mag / 5.58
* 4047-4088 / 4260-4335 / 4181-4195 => 0.11 mag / 5.65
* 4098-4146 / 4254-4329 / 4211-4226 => 0.08 mag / 5.5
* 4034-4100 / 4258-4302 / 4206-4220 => 0.08 mag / 5.52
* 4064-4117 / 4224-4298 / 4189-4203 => 0.07 mag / 5.48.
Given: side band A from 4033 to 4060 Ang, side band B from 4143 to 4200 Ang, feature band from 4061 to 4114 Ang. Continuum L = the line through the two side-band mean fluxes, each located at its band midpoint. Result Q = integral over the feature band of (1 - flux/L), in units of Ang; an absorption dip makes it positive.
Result -1.8 Ang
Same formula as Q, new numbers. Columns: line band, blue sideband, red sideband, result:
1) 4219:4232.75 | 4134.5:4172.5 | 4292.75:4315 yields 0.5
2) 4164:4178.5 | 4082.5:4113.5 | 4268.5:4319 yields 0.7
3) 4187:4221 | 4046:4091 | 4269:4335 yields 3.0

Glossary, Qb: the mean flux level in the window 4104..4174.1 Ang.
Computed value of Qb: 5.44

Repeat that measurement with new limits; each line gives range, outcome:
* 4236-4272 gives 5.21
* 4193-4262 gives 5.2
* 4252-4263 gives 5.28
